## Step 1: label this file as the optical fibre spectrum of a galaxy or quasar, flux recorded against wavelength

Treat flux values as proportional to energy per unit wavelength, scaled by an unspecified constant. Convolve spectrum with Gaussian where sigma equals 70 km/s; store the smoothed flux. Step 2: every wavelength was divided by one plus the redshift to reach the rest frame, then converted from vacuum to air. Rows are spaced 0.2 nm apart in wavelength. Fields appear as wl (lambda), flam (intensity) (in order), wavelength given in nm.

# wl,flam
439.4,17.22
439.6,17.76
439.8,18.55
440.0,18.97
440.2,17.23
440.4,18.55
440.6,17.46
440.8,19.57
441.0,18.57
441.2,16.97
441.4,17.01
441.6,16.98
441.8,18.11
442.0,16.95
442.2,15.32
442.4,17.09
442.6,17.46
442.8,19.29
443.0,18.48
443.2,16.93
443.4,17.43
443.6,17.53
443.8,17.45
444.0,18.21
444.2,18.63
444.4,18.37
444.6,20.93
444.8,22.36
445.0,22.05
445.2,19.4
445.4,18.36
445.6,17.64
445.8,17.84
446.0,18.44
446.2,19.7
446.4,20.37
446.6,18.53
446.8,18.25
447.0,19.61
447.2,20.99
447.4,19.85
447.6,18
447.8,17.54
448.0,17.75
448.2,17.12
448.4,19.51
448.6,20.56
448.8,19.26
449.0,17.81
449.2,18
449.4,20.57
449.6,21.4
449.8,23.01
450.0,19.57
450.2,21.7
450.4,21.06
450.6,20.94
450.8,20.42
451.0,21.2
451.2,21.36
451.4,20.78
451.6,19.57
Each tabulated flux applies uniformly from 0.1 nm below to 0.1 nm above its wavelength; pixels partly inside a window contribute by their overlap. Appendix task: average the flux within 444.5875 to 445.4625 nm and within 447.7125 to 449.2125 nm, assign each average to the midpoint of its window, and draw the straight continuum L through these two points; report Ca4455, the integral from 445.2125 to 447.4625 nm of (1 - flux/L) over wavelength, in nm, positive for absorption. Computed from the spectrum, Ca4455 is 0.09 nm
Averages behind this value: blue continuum 20.7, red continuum 18.5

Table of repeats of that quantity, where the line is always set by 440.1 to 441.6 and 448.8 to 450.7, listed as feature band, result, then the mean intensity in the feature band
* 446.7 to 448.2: 0.08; 18.7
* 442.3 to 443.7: 0.05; 17.7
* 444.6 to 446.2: -0.03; 19.6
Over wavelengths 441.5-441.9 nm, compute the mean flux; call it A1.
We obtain 17.5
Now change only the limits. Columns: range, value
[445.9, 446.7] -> 19.3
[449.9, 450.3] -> 20.6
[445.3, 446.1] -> 18.1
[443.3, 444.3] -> 17.9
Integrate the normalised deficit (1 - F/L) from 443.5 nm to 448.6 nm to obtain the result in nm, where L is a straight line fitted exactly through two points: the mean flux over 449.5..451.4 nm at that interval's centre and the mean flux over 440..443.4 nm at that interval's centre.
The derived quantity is 0.10 nm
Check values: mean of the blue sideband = 17.7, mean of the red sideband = 21.2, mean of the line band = 19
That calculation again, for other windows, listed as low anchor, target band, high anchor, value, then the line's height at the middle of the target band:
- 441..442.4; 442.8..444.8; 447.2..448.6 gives -0.10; 17.6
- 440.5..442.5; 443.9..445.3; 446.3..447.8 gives -0.12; 18.4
